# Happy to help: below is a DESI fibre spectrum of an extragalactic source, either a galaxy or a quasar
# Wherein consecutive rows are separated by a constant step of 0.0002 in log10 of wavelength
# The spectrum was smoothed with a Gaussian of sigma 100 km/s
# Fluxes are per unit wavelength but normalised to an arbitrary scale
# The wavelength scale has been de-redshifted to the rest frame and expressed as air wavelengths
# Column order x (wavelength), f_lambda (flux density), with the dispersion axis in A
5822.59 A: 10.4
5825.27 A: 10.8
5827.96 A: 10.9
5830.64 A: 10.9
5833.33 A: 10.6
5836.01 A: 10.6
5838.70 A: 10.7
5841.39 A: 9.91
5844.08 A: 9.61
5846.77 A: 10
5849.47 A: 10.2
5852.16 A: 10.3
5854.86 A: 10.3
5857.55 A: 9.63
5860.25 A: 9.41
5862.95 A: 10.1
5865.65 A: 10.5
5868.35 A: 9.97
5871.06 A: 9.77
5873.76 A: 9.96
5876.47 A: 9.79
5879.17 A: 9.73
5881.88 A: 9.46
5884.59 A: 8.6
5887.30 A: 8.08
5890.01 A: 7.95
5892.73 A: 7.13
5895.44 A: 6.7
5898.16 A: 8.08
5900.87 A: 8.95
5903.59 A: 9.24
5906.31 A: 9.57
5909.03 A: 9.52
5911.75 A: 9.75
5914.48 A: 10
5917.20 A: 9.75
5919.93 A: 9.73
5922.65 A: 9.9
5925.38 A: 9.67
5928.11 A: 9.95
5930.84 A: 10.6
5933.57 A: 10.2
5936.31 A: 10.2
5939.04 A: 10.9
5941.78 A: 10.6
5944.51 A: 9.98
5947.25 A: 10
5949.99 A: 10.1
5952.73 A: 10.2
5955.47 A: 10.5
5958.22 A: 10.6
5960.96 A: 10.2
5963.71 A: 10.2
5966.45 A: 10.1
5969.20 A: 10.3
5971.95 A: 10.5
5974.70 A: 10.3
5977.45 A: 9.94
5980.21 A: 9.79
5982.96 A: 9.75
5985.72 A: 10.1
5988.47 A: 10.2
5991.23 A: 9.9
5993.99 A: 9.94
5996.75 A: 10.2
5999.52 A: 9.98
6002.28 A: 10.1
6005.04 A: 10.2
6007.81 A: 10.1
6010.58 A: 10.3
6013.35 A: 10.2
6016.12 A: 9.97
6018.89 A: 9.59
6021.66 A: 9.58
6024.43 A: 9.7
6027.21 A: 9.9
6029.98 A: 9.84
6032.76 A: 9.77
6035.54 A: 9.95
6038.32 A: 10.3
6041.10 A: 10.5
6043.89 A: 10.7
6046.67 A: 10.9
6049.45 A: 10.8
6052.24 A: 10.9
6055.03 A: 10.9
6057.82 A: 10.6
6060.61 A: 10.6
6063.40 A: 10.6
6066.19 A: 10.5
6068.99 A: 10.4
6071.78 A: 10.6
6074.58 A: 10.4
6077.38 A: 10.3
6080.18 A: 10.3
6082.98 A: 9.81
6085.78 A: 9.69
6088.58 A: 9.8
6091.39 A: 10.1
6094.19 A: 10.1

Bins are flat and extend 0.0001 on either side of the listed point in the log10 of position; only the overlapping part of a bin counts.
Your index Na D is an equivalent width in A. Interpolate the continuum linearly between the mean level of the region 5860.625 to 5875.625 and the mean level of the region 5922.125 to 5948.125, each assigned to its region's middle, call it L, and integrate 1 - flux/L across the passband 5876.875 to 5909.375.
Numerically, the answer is 4.8 A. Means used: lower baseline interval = 10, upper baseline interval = 10.2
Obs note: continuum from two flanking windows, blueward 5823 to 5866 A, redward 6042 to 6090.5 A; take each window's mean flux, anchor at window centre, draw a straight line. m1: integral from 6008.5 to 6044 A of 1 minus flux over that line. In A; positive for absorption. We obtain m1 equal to 1.4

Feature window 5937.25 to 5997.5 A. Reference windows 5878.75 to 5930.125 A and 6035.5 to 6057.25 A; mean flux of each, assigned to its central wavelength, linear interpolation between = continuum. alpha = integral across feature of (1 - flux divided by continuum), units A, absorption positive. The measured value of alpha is -2.7 A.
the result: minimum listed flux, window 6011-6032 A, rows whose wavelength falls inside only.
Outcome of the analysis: 9.58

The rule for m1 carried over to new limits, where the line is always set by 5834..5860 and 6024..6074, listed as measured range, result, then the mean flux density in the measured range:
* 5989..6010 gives 0.6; 10.1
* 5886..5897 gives 2.9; 7.47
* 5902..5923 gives 1.1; 9.66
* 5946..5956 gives 0.1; 10.2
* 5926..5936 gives 0.0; 10.2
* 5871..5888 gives 1.4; 9.36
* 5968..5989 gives 0.4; 10.1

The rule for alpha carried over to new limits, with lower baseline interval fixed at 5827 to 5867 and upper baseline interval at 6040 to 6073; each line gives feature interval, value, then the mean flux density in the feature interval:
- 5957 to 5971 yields 0.3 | 10.3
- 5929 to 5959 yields 0.3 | 10.3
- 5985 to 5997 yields 0.5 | 10.1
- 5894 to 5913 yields 2.8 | 8.82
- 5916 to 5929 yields 0.7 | 9.8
